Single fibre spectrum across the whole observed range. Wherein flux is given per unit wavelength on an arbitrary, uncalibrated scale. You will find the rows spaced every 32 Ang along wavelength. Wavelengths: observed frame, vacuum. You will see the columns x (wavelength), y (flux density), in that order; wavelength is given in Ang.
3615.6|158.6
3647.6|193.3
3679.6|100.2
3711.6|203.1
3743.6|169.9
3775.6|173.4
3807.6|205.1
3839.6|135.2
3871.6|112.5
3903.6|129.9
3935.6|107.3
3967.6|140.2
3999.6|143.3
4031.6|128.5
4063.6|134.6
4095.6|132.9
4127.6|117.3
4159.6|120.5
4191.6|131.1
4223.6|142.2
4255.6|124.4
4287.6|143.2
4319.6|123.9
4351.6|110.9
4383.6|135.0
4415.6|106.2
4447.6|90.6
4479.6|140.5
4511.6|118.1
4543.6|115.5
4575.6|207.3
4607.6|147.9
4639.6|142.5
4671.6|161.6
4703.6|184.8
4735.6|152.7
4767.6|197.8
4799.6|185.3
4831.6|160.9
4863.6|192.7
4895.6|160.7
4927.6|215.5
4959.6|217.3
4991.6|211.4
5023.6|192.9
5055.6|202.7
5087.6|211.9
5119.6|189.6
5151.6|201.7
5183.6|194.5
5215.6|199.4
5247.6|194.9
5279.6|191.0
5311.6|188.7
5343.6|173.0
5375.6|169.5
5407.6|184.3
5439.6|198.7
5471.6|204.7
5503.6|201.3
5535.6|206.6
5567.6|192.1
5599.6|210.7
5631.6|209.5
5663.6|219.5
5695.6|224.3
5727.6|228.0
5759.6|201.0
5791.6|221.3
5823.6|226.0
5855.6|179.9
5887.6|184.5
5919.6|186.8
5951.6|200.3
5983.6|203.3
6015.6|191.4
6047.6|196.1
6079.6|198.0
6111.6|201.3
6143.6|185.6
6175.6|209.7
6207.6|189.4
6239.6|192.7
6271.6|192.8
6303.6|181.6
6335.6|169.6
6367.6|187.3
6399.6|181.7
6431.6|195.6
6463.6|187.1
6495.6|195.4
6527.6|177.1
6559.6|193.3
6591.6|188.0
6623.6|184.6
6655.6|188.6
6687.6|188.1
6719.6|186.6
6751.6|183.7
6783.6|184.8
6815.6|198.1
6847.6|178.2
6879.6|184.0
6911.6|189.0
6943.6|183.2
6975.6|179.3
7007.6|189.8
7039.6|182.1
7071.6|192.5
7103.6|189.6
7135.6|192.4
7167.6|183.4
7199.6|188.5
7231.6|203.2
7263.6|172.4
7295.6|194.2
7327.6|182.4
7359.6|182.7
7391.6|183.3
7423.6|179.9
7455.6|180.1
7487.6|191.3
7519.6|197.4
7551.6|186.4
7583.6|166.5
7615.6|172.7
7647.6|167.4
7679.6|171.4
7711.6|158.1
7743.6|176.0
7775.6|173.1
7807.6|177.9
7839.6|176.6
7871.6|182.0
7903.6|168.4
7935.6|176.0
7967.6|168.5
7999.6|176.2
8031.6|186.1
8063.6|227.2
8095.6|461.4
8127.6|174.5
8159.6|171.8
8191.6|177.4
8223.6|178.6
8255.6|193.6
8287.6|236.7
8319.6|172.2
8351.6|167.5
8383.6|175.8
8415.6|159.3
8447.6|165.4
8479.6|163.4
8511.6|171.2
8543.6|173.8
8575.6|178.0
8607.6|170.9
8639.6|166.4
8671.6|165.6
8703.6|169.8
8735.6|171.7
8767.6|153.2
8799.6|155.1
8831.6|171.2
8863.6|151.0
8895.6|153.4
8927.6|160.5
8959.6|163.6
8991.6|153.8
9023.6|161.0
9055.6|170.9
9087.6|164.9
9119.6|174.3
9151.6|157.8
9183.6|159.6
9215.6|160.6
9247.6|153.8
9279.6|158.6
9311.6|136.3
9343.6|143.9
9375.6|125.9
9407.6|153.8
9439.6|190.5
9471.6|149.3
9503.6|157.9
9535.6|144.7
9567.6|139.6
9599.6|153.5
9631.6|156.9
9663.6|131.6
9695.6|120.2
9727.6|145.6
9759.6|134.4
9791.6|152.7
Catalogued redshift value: 0.231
